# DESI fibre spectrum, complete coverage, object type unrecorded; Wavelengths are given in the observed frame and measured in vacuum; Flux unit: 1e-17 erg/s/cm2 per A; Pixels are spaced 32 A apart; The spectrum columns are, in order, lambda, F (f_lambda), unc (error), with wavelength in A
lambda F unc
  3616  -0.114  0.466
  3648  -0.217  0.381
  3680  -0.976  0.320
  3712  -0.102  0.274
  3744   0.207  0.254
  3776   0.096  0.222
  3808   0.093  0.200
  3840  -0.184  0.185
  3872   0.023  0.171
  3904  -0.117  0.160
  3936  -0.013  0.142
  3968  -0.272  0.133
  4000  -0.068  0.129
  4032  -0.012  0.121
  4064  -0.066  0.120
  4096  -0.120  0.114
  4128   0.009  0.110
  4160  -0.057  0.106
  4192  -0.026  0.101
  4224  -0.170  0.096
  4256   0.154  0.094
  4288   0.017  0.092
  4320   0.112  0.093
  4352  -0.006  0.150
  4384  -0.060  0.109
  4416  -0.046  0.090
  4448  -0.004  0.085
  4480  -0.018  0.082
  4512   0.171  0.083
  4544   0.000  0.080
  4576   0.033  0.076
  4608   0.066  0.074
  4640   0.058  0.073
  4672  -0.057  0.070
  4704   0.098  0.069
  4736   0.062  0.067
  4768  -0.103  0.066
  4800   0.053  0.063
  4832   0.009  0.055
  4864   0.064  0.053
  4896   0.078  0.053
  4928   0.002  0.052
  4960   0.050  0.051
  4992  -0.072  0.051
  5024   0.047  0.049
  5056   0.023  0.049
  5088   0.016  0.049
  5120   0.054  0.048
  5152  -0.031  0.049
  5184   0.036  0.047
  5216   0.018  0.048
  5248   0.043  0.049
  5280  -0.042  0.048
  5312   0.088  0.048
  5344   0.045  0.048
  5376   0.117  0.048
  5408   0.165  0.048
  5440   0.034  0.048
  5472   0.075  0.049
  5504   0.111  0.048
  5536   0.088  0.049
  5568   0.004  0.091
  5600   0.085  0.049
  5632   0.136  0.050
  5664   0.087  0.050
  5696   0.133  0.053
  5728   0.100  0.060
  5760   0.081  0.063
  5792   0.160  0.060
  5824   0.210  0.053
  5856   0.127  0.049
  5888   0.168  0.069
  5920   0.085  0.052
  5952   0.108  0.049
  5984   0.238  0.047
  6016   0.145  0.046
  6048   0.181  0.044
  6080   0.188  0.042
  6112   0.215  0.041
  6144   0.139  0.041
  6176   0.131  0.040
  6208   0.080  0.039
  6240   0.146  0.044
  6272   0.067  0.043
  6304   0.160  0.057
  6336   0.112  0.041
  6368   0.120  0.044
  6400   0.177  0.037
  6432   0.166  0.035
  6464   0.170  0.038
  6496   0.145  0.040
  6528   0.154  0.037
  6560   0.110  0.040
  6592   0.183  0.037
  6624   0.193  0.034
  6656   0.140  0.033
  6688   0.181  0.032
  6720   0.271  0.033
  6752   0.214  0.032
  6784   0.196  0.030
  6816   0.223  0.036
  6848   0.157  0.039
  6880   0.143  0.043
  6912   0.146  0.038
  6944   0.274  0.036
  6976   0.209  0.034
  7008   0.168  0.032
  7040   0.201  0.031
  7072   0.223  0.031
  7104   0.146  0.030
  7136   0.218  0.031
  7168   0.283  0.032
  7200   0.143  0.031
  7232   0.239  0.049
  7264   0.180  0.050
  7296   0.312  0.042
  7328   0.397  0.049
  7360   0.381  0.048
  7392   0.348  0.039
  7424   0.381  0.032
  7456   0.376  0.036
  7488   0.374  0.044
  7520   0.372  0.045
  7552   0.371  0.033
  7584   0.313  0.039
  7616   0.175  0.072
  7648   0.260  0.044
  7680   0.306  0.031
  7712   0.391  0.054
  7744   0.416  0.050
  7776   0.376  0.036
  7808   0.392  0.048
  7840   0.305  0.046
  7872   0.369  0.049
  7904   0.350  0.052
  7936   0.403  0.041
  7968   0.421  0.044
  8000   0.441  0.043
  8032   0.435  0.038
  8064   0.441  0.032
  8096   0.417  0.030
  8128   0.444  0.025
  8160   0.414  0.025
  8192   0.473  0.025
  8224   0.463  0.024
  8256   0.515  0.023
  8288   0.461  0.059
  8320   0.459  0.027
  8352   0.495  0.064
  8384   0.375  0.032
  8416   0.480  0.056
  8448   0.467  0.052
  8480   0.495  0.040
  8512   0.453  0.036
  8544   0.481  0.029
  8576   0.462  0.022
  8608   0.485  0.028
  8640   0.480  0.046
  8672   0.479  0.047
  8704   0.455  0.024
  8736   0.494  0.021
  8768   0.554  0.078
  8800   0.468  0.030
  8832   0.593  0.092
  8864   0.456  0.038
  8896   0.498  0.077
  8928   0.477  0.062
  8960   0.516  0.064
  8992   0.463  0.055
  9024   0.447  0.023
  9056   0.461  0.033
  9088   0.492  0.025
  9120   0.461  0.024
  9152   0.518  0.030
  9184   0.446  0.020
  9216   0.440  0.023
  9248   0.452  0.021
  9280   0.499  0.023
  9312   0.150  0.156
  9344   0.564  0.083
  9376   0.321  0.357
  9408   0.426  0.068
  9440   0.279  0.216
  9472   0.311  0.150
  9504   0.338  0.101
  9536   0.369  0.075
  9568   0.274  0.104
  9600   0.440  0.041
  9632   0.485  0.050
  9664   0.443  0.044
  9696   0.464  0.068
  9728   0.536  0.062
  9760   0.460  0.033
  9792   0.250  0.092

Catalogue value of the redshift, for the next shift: 0.83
